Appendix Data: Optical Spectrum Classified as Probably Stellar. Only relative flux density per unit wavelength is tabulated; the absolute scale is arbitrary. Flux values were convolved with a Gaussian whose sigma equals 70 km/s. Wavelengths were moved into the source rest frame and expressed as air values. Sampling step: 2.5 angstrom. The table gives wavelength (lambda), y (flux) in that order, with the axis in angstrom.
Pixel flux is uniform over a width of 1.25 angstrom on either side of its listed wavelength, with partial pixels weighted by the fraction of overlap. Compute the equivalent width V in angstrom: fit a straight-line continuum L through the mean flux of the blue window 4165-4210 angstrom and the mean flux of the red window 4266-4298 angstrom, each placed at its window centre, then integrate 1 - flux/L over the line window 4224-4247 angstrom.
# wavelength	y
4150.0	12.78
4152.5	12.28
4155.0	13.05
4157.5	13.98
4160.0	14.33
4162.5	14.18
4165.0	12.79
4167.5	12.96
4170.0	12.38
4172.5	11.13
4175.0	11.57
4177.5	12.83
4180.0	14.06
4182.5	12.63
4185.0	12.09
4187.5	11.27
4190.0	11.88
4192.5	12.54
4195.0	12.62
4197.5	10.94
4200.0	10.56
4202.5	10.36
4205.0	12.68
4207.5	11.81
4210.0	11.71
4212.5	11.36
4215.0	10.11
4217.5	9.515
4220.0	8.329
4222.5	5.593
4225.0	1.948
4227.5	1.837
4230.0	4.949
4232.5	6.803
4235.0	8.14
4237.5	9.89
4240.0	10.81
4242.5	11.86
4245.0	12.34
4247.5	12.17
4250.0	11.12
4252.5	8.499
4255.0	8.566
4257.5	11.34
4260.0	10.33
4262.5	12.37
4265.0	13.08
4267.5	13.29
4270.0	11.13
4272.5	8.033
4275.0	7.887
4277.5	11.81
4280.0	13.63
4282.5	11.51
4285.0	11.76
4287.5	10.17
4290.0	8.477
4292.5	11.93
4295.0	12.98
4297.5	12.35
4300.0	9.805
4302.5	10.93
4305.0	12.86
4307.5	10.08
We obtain 7.40 angstrom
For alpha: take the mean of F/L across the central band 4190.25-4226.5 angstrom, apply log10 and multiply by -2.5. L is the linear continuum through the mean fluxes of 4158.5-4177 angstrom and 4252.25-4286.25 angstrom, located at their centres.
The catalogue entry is 0.21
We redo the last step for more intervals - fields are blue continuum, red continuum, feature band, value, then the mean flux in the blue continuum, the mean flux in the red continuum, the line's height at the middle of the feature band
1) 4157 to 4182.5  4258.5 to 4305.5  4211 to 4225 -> 0.41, 13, 11.3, 12.2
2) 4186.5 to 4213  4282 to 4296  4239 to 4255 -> 0.04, 11.6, 11.1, 11.3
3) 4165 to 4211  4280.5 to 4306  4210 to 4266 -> 0.26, 12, 11.3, 11.7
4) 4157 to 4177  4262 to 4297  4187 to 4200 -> 0.07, 12.9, 11.3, 12.5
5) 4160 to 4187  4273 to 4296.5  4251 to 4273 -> 0.05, 12.7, 11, 11.4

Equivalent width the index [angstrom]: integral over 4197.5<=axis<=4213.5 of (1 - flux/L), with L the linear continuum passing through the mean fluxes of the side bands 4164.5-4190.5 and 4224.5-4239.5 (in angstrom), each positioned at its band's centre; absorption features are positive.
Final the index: -4.1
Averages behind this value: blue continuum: 12.3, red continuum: 6.04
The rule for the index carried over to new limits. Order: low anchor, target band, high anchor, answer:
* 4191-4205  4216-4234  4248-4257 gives 8.5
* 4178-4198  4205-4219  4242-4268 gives 1.1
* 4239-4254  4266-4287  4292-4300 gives 1.0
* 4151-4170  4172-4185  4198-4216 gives 0.0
